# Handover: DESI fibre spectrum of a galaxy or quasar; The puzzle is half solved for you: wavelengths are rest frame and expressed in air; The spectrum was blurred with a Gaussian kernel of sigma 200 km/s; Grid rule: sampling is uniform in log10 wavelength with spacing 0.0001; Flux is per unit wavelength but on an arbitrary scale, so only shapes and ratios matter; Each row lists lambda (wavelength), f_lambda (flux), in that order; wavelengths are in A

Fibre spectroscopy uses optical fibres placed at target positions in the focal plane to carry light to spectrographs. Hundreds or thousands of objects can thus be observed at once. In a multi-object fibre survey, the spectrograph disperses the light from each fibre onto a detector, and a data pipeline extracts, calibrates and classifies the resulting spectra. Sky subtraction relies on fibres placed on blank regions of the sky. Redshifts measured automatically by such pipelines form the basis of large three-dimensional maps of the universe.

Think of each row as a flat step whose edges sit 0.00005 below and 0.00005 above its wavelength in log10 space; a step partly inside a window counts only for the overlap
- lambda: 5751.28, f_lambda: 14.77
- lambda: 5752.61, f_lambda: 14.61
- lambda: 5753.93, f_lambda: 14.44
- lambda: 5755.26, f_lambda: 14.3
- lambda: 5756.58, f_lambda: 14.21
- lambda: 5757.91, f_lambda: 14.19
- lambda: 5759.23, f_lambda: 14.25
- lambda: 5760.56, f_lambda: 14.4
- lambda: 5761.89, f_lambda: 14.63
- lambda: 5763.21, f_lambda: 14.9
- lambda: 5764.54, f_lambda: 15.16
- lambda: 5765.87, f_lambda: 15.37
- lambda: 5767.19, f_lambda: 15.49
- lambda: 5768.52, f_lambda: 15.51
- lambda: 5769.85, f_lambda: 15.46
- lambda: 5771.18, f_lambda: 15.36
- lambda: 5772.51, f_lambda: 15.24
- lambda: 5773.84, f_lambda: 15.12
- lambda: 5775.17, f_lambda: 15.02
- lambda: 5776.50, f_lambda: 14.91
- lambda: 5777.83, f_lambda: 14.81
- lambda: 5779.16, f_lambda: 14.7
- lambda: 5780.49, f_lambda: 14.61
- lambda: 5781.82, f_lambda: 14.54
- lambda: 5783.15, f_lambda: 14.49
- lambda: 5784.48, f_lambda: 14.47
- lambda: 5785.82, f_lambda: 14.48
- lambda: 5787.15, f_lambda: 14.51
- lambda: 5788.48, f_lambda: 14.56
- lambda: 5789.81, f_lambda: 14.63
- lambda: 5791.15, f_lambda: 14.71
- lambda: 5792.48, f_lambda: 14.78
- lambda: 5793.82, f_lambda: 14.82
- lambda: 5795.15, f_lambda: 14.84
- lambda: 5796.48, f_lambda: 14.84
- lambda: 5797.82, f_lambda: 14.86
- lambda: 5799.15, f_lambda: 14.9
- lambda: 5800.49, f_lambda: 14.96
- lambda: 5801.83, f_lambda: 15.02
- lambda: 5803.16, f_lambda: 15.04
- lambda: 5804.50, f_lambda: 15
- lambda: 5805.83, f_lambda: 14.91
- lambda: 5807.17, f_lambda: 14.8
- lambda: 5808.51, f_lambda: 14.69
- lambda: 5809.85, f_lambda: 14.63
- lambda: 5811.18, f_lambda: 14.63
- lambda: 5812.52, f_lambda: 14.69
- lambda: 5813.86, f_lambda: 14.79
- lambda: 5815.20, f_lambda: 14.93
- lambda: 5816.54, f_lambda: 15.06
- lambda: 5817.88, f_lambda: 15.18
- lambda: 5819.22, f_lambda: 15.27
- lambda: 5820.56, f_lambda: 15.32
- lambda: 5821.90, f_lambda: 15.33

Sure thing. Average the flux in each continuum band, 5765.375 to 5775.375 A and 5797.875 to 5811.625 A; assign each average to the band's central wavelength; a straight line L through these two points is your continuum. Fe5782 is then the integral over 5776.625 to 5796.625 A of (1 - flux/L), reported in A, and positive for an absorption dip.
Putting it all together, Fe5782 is 0.6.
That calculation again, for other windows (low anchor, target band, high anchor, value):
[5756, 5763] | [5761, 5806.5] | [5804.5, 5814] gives -1.1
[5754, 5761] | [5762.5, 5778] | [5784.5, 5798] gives -0.8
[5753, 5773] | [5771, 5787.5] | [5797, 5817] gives 0.1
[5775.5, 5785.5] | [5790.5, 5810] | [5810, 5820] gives -0.1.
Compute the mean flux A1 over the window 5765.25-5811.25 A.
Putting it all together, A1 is 14.9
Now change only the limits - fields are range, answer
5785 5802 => 14.7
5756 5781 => 14.9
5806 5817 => 14.8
